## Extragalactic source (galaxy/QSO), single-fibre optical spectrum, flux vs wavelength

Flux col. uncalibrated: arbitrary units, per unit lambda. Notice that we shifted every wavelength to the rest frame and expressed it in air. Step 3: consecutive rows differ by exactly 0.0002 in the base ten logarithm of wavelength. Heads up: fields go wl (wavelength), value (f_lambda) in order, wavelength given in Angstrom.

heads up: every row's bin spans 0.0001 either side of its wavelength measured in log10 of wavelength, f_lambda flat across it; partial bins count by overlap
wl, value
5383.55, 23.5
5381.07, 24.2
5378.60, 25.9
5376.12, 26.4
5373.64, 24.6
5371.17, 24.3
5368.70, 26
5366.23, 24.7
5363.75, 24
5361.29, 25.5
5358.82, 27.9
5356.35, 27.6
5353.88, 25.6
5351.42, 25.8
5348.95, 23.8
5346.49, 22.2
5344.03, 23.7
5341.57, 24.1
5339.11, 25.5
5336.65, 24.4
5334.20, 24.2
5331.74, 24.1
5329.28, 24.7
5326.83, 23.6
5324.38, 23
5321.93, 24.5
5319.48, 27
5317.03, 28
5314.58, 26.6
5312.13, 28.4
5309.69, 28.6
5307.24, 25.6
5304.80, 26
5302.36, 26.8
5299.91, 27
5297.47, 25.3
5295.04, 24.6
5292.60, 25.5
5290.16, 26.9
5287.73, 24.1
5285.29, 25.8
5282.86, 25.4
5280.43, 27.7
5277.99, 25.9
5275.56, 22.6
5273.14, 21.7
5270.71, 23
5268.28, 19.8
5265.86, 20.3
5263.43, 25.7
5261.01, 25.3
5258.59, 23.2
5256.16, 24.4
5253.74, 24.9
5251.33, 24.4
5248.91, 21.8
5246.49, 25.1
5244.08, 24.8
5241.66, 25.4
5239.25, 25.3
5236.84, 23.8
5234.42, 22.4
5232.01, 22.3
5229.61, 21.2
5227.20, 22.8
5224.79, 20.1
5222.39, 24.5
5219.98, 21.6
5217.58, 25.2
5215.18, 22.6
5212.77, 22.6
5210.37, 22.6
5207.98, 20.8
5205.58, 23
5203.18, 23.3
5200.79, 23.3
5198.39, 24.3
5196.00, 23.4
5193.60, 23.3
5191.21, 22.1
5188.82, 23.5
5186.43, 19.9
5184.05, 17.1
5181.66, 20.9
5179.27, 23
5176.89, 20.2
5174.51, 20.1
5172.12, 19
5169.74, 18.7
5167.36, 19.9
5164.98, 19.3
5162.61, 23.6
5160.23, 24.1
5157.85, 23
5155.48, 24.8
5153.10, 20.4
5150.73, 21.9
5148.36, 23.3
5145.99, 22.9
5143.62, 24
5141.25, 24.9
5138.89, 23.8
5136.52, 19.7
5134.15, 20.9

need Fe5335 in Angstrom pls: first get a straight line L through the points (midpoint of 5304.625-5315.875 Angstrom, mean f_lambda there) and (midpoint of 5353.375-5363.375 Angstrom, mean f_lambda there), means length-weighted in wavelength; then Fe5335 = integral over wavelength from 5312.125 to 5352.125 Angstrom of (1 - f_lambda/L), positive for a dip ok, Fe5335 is 3.06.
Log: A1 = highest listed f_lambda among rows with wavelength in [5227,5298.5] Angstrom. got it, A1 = 27.7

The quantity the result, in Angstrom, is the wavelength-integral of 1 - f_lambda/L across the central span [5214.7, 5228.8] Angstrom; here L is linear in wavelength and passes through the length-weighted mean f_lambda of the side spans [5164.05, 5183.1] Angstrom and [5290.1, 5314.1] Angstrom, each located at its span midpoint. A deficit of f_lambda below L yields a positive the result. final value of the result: -0.2 Angstrom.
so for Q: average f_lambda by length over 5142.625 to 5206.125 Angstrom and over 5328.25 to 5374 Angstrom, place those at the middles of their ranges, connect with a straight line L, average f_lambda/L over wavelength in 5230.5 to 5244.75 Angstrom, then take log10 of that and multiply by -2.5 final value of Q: -0.04 mag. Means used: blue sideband 21.9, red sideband 24.9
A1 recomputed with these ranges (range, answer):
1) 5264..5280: 25.9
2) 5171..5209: 24.3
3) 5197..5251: 25.4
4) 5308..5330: 28.6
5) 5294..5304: 27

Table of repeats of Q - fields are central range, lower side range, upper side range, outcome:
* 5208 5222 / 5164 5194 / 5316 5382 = -0.07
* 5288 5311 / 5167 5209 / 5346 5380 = -0.10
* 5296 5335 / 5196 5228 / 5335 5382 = -0.06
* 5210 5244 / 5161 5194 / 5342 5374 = -0.06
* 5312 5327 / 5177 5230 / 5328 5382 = -0.07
